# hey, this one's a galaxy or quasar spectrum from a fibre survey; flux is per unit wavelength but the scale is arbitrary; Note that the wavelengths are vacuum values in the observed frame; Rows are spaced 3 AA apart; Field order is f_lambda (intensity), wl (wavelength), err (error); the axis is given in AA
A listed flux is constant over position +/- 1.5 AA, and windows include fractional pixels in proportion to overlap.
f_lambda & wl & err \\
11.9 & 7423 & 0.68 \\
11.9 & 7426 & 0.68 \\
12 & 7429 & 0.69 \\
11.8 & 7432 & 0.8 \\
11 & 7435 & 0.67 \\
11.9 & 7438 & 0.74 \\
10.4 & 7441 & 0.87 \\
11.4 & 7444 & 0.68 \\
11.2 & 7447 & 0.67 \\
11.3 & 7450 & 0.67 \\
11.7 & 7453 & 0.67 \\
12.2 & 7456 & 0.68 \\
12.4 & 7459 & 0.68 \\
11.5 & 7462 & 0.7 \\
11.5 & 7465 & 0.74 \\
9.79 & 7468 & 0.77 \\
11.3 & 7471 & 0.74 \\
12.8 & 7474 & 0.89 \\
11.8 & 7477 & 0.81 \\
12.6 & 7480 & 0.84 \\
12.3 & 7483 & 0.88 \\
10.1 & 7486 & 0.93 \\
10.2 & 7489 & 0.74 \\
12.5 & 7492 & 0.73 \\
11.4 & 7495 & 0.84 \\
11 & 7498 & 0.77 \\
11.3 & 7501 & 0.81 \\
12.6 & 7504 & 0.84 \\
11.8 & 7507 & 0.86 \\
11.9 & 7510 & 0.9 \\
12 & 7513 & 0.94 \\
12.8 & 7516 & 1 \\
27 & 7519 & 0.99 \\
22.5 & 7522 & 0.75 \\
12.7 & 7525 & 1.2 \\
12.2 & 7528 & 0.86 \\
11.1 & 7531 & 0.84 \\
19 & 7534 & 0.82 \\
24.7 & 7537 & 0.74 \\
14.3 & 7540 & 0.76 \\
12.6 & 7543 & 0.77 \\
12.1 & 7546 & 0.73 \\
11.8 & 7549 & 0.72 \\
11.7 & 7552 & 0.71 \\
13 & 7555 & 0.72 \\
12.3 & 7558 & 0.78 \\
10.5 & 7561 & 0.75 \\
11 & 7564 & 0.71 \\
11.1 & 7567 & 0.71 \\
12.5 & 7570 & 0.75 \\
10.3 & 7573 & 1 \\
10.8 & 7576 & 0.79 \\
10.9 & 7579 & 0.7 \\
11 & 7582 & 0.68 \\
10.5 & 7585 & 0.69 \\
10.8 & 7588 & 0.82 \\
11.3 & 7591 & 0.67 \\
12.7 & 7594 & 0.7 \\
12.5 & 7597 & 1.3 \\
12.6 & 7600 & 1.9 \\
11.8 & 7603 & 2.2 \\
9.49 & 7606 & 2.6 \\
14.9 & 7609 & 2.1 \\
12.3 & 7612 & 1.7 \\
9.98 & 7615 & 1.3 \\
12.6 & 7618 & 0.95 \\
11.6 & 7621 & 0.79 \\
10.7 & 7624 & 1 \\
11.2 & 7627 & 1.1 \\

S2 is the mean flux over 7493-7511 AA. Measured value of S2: 11.7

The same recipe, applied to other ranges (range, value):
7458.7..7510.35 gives 11.6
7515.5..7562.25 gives 15.1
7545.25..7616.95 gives 11.6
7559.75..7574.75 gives 11.1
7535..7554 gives 14.6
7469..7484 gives 12.1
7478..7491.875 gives 11.4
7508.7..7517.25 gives 12.2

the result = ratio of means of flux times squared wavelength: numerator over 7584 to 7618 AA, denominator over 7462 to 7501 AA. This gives 1.06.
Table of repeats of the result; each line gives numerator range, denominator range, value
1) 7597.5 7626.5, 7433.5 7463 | 1.07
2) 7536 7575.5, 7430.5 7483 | 1.13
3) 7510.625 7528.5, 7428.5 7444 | 1.49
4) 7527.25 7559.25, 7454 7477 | 1.24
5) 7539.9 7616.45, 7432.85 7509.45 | 1.04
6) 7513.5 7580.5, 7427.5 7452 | 1.26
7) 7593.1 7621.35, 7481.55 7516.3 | 1.07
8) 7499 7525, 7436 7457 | 1.34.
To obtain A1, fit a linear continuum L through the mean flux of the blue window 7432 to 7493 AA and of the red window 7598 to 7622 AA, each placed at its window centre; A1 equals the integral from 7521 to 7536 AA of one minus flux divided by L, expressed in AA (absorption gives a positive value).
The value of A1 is -5.0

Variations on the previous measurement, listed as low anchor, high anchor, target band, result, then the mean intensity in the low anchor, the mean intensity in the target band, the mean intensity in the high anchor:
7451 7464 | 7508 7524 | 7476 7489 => 2.32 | 11.9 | 11.5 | 16.9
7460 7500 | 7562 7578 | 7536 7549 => -4.51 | 11.5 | 15.1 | 11.1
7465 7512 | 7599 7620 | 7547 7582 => 1.06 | 11.6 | 11.4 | 11.9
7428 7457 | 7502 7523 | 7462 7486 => 3.04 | 11.5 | 11.6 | 15.5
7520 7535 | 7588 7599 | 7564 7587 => 3.56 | 15.8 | 11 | 12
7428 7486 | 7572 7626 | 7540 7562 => -1.27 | 11.6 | 12.2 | 11.5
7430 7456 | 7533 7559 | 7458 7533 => 1.43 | 11.4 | 12.8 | 14.6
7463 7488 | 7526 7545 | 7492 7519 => 1.61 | 11.5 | 12.7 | 15.5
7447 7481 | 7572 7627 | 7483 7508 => 0.49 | 11.7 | 11.4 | 11.5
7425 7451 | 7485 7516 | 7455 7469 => -0.04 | 11.4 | 11.5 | 11.6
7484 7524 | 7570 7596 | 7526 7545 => -4.32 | 13.6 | 15.5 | 11.2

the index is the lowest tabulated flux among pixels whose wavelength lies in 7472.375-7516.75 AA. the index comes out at 10.1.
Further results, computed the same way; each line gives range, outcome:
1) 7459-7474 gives 9.79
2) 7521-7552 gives 11.1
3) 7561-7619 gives 9.49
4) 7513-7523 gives 12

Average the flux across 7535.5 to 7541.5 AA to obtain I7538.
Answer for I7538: 19.5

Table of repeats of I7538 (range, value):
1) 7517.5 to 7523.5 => 24.8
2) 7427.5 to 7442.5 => 11.4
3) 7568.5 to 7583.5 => 11.1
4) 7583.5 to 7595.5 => 11.3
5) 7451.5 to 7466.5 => 11.9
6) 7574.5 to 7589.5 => 10.8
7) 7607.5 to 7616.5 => 12.4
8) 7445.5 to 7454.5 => 11.4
